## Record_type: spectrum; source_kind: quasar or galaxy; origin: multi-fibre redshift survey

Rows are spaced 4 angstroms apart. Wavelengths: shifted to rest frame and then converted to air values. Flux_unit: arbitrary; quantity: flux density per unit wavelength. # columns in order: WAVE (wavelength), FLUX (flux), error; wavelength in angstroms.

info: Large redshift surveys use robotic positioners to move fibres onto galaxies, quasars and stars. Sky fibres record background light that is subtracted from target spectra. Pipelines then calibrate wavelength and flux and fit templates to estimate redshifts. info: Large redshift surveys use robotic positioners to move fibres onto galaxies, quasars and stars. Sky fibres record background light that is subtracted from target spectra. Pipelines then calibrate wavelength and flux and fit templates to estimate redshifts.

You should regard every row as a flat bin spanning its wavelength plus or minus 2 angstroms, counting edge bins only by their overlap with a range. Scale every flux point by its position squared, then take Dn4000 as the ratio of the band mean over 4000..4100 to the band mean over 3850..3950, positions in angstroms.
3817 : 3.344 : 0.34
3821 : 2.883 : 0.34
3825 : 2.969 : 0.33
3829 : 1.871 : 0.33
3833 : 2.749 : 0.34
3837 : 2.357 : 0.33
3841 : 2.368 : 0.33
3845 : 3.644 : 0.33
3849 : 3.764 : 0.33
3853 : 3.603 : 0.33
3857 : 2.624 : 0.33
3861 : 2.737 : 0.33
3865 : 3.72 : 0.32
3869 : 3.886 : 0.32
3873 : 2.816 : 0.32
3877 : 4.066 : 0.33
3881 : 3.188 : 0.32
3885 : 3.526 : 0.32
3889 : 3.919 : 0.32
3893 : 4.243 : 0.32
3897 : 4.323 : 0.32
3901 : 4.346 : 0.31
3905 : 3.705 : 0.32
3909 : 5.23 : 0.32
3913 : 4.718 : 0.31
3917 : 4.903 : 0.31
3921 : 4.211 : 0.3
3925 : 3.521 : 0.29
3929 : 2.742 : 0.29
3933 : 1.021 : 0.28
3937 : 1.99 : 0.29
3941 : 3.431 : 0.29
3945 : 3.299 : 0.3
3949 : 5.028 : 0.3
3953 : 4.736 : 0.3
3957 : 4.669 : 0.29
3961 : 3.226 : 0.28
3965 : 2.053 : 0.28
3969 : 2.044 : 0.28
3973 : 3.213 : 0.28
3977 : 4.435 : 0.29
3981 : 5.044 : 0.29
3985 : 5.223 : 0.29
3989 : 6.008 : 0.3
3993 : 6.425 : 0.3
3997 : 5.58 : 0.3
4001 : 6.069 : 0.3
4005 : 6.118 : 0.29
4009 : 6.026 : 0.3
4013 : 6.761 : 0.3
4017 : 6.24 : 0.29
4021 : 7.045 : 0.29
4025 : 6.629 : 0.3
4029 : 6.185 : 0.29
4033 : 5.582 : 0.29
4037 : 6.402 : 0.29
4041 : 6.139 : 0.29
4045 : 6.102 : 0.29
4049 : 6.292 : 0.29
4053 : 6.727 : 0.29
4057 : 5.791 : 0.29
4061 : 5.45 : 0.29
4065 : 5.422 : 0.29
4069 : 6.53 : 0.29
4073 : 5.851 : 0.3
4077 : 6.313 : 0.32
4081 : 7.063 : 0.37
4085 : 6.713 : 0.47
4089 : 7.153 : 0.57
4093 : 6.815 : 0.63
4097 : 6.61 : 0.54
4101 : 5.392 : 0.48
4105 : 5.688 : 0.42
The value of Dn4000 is 1.88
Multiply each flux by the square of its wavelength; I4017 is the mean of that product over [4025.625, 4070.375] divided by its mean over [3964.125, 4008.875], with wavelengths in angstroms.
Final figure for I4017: 1.28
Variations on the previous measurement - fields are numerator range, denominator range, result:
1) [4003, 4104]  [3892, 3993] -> 1.69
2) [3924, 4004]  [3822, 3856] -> 1.48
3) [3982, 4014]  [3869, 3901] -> 1.68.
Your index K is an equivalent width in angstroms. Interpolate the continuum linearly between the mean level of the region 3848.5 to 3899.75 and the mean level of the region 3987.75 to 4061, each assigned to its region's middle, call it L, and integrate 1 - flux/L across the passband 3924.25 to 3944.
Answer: 9.0 angstroms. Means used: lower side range 3.58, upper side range 6.21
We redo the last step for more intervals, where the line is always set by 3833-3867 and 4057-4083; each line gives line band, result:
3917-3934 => 3.59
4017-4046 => -3.93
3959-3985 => 7.03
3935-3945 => 3.45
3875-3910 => -3.44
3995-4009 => -2.12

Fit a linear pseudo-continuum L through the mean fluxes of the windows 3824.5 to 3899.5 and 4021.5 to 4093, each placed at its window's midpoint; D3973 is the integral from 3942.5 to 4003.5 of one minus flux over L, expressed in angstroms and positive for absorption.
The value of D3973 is 6.7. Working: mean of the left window 3.3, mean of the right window 6.29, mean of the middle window 4.48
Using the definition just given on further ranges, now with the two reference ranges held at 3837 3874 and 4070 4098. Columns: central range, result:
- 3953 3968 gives 4.22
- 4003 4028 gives -3.76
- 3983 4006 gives -2.59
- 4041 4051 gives -0.19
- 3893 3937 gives 2.69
